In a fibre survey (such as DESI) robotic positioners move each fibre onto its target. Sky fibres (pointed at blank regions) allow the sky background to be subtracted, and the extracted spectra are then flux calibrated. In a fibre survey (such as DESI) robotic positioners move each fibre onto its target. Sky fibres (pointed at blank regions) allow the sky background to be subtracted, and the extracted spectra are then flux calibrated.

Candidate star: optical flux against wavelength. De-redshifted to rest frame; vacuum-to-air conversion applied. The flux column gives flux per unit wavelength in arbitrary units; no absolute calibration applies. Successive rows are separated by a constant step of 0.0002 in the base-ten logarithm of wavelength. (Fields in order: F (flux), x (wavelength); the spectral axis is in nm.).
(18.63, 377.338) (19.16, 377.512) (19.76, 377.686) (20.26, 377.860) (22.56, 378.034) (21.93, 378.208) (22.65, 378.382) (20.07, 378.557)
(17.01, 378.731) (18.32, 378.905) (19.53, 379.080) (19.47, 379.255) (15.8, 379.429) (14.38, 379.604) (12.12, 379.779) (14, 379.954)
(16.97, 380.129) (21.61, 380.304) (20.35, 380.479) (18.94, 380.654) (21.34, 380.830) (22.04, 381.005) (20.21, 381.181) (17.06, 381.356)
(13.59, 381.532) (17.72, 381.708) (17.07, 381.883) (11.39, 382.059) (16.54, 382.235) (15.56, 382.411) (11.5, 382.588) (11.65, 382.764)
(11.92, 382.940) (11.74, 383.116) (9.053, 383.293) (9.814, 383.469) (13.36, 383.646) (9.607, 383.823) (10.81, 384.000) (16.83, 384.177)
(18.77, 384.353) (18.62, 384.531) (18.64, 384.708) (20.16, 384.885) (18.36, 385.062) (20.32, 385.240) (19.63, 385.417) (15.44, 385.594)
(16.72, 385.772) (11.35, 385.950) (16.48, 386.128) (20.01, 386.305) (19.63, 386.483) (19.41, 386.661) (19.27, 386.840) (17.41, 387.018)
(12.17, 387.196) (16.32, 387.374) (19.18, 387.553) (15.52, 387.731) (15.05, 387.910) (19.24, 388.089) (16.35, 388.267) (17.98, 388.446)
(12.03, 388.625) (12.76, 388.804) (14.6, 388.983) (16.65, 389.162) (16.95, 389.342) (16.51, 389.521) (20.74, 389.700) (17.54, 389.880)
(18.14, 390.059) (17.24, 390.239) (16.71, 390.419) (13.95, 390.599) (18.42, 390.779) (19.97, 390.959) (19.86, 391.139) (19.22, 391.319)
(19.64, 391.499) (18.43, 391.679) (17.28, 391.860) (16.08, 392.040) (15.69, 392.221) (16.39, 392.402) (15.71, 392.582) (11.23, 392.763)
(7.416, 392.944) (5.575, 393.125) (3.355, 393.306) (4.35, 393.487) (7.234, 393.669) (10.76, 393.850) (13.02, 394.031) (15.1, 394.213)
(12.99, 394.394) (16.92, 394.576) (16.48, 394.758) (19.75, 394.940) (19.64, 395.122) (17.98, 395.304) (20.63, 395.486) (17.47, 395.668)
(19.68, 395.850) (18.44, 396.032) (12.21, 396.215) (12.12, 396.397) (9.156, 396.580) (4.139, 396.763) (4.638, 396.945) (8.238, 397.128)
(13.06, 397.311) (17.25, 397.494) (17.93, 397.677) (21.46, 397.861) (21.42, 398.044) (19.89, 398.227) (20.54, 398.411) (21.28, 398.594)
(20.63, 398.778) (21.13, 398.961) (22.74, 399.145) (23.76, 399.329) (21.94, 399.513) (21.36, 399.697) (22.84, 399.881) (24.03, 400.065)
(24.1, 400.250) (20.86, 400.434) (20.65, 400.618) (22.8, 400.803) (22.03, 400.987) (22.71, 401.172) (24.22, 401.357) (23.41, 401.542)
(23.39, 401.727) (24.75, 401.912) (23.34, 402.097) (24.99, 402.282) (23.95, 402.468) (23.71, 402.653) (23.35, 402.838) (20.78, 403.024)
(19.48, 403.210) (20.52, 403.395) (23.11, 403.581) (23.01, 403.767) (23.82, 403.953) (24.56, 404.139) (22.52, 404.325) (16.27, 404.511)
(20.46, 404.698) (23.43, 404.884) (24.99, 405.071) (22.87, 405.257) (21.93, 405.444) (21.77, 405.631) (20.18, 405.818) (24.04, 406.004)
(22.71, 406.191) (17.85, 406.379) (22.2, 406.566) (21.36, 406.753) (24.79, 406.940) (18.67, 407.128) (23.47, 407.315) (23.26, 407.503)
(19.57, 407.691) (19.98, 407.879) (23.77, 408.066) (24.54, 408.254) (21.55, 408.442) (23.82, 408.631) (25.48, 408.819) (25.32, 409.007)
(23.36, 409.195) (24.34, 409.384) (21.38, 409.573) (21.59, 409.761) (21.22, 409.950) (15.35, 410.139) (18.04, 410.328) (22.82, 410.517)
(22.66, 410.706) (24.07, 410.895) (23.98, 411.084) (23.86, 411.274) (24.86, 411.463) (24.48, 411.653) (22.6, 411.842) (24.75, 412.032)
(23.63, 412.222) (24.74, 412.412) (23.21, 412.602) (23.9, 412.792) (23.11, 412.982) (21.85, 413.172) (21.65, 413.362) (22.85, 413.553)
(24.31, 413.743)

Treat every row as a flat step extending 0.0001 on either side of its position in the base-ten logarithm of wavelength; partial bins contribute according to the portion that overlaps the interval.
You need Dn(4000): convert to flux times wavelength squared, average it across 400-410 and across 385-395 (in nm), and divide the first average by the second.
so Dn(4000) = 1.6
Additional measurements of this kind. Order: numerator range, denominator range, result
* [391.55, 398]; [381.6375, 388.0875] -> 0.92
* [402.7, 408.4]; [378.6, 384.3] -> 1.60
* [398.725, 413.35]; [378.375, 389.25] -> 1.54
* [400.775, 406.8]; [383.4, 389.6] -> 1.50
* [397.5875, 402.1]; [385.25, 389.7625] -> 1.41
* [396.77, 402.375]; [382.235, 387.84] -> 1.41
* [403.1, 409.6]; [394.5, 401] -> 1.27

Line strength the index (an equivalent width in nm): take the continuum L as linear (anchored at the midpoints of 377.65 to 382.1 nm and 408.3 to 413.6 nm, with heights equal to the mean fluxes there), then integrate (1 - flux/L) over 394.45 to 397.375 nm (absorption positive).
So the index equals 0.89 nm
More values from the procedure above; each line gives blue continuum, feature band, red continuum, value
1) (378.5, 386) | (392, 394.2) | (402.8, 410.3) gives 0.96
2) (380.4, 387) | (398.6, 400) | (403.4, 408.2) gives -0.12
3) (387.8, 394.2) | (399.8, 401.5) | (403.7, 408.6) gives -0.28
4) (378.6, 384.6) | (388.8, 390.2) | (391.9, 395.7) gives -0.27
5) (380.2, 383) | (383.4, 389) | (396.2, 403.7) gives 0.40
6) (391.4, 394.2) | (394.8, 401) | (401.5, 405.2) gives -0.36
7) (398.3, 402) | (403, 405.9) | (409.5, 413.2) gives 0.08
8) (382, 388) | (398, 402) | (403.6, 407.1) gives -0.37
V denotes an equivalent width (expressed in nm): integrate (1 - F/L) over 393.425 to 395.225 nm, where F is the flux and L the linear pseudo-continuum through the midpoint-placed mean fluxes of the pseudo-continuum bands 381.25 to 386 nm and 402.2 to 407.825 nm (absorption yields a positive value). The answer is 0.46 nm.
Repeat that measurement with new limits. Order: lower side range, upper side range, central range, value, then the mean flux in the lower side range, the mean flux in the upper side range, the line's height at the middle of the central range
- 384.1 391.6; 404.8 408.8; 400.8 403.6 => -0.242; 17.4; 22.3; 21.1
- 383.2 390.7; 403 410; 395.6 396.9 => 0.420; 16.3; 22.2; 19.1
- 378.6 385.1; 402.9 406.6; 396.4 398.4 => 0.608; 16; 21.8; 20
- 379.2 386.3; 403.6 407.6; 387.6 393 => 0.437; 16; 22.1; 18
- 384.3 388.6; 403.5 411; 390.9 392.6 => 0.072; 17.5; 22.2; 18.7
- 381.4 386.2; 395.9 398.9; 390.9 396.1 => 0.062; 14.9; 15.3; 15.2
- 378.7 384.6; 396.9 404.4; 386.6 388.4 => 0.047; 15.7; 21.3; 17.4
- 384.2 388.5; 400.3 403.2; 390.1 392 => 0.117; 17.6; 22.9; 19.2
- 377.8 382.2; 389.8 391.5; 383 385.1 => 0.417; 18.2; 18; 18.1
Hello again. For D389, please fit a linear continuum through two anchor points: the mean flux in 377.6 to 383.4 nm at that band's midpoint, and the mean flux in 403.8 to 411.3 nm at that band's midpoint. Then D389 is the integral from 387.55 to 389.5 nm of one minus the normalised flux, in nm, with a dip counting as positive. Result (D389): 0.28 nm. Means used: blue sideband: 17.1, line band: 15.9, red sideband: 22.2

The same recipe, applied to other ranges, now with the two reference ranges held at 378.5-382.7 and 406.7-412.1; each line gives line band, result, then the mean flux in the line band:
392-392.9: 0.223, 14.6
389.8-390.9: 0.110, 17.1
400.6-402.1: -0.147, 23.1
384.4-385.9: -0.026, 18.3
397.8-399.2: -0.039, 21.1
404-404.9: 0.010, 21.4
